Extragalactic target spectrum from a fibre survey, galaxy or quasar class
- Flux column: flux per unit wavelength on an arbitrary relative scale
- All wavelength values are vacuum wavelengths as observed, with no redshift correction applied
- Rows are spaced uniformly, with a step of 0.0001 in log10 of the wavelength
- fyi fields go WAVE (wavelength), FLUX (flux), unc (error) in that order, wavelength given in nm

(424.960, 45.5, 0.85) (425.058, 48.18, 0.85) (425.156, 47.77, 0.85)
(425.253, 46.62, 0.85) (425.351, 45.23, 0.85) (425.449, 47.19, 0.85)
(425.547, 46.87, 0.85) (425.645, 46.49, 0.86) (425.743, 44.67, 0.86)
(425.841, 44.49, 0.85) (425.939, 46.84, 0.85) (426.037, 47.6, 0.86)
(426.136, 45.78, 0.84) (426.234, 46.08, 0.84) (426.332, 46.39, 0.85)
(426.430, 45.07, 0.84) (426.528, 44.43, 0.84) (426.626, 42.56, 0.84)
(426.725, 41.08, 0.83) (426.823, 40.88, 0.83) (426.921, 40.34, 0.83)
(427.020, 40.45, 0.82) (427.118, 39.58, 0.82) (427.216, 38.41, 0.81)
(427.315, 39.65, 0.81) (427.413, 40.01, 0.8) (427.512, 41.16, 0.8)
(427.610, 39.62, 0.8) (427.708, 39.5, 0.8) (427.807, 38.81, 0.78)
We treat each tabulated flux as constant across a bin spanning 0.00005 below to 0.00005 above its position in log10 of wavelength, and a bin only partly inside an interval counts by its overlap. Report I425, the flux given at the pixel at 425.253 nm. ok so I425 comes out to 46.62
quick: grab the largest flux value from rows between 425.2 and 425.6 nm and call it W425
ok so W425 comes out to 47.19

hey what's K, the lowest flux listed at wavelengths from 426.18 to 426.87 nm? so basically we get 40.88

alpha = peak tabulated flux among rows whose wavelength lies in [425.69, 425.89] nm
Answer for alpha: 44.67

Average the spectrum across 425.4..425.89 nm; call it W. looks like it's 45.9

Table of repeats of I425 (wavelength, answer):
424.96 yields 45.5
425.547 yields 46.87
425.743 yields 44.67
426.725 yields 41.08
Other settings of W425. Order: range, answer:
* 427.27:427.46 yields 40.01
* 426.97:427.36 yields 40.45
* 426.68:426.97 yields 41.08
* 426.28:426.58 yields 46.39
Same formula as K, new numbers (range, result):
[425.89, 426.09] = 46.84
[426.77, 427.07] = 40.34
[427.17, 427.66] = 38.41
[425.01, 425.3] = 46.62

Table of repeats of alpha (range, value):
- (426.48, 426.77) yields 44.43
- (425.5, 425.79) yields 46.87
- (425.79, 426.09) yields 47.6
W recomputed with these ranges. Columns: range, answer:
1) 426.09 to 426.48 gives 45.9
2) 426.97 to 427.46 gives 39.6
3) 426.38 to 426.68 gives 44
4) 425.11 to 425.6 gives 46.8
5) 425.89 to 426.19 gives 46.6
